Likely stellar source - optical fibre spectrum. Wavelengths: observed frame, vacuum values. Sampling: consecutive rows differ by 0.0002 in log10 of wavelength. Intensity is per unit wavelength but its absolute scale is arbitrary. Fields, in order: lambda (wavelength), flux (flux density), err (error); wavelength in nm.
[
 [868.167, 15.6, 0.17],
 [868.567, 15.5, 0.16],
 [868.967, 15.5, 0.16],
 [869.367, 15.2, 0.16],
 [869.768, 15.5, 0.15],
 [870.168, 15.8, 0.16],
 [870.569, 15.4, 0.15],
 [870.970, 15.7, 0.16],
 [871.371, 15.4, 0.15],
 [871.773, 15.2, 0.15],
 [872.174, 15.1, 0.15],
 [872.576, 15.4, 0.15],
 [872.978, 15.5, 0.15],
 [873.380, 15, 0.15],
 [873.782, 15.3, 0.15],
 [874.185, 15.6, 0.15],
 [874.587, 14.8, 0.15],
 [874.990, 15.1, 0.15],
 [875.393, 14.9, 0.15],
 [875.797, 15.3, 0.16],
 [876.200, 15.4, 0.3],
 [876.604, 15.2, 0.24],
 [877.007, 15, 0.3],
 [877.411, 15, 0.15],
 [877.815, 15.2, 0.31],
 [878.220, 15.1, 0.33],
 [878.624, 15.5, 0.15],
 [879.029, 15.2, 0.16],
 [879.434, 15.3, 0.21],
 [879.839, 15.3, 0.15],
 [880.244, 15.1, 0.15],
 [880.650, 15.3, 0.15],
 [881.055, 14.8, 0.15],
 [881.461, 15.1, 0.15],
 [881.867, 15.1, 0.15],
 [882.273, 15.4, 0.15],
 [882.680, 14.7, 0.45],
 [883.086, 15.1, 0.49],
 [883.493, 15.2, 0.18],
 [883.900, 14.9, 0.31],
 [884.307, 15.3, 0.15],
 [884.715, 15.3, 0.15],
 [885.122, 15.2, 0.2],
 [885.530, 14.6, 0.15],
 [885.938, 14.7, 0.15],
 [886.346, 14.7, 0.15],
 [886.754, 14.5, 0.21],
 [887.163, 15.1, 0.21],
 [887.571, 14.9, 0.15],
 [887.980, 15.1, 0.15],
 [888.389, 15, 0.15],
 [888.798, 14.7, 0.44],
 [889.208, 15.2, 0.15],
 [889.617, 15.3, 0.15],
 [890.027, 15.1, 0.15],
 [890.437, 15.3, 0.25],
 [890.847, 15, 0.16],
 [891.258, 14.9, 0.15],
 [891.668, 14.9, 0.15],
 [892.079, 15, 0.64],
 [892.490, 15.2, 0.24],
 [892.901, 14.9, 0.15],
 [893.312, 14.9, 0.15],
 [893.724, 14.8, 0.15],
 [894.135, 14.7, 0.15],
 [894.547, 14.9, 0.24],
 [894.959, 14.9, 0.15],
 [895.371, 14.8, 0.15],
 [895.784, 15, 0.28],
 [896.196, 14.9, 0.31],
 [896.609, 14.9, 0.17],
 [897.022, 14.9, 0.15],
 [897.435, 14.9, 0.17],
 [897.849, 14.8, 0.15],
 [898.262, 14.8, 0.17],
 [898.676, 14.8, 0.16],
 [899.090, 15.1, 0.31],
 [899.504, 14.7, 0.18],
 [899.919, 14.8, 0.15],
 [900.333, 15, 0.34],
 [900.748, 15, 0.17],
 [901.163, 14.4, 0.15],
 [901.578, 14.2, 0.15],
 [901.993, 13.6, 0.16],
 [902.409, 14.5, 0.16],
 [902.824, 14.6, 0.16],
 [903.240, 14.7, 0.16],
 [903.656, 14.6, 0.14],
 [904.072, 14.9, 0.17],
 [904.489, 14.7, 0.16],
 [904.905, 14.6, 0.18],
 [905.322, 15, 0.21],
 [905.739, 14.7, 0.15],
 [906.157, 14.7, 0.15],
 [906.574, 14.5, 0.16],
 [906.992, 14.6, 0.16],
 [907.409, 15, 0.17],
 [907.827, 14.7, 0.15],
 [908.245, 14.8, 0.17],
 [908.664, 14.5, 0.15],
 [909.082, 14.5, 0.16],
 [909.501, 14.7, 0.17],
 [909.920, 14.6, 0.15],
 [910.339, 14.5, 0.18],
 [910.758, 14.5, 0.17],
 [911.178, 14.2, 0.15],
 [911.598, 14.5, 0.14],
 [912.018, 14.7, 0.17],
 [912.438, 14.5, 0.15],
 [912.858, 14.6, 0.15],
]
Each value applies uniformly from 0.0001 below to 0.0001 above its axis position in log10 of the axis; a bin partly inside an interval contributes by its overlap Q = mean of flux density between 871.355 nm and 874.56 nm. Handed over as 15.3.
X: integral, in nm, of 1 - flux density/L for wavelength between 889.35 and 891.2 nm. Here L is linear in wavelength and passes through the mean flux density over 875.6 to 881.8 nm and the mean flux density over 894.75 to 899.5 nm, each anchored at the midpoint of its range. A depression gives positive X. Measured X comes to -0.02 nm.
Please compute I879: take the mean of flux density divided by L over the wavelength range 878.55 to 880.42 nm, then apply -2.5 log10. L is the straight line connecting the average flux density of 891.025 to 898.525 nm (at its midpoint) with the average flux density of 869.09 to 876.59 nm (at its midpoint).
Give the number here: -0.01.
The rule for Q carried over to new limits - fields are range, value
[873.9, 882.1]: 15.2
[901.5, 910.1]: 14.6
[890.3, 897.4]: 14.9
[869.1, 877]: 15.3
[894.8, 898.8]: 14.9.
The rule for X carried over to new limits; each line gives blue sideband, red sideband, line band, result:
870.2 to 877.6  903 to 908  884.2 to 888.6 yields 0.03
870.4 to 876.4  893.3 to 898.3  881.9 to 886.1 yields 0.01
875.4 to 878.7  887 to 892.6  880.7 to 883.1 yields 0.01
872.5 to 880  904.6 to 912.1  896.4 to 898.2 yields 0.00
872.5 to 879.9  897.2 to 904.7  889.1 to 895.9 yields -0.06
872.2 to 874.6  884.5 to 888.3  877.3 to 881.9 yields -0.02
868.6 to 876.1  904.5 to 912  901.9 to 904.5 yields 0.03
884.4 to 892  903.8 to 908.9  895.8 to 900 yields -0.01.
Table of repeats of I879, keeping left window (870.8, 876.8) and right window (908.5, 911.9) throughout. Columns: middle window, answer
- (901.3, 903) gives 0.03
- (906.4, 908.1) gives -0.01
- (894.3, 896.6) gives -0.01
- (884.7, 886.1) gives 0.01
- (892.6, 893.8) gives 0.00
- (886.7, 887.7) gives 0.01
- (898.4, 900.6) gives -0.01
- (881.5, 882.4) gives -0.01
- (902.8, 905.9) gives -0.01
